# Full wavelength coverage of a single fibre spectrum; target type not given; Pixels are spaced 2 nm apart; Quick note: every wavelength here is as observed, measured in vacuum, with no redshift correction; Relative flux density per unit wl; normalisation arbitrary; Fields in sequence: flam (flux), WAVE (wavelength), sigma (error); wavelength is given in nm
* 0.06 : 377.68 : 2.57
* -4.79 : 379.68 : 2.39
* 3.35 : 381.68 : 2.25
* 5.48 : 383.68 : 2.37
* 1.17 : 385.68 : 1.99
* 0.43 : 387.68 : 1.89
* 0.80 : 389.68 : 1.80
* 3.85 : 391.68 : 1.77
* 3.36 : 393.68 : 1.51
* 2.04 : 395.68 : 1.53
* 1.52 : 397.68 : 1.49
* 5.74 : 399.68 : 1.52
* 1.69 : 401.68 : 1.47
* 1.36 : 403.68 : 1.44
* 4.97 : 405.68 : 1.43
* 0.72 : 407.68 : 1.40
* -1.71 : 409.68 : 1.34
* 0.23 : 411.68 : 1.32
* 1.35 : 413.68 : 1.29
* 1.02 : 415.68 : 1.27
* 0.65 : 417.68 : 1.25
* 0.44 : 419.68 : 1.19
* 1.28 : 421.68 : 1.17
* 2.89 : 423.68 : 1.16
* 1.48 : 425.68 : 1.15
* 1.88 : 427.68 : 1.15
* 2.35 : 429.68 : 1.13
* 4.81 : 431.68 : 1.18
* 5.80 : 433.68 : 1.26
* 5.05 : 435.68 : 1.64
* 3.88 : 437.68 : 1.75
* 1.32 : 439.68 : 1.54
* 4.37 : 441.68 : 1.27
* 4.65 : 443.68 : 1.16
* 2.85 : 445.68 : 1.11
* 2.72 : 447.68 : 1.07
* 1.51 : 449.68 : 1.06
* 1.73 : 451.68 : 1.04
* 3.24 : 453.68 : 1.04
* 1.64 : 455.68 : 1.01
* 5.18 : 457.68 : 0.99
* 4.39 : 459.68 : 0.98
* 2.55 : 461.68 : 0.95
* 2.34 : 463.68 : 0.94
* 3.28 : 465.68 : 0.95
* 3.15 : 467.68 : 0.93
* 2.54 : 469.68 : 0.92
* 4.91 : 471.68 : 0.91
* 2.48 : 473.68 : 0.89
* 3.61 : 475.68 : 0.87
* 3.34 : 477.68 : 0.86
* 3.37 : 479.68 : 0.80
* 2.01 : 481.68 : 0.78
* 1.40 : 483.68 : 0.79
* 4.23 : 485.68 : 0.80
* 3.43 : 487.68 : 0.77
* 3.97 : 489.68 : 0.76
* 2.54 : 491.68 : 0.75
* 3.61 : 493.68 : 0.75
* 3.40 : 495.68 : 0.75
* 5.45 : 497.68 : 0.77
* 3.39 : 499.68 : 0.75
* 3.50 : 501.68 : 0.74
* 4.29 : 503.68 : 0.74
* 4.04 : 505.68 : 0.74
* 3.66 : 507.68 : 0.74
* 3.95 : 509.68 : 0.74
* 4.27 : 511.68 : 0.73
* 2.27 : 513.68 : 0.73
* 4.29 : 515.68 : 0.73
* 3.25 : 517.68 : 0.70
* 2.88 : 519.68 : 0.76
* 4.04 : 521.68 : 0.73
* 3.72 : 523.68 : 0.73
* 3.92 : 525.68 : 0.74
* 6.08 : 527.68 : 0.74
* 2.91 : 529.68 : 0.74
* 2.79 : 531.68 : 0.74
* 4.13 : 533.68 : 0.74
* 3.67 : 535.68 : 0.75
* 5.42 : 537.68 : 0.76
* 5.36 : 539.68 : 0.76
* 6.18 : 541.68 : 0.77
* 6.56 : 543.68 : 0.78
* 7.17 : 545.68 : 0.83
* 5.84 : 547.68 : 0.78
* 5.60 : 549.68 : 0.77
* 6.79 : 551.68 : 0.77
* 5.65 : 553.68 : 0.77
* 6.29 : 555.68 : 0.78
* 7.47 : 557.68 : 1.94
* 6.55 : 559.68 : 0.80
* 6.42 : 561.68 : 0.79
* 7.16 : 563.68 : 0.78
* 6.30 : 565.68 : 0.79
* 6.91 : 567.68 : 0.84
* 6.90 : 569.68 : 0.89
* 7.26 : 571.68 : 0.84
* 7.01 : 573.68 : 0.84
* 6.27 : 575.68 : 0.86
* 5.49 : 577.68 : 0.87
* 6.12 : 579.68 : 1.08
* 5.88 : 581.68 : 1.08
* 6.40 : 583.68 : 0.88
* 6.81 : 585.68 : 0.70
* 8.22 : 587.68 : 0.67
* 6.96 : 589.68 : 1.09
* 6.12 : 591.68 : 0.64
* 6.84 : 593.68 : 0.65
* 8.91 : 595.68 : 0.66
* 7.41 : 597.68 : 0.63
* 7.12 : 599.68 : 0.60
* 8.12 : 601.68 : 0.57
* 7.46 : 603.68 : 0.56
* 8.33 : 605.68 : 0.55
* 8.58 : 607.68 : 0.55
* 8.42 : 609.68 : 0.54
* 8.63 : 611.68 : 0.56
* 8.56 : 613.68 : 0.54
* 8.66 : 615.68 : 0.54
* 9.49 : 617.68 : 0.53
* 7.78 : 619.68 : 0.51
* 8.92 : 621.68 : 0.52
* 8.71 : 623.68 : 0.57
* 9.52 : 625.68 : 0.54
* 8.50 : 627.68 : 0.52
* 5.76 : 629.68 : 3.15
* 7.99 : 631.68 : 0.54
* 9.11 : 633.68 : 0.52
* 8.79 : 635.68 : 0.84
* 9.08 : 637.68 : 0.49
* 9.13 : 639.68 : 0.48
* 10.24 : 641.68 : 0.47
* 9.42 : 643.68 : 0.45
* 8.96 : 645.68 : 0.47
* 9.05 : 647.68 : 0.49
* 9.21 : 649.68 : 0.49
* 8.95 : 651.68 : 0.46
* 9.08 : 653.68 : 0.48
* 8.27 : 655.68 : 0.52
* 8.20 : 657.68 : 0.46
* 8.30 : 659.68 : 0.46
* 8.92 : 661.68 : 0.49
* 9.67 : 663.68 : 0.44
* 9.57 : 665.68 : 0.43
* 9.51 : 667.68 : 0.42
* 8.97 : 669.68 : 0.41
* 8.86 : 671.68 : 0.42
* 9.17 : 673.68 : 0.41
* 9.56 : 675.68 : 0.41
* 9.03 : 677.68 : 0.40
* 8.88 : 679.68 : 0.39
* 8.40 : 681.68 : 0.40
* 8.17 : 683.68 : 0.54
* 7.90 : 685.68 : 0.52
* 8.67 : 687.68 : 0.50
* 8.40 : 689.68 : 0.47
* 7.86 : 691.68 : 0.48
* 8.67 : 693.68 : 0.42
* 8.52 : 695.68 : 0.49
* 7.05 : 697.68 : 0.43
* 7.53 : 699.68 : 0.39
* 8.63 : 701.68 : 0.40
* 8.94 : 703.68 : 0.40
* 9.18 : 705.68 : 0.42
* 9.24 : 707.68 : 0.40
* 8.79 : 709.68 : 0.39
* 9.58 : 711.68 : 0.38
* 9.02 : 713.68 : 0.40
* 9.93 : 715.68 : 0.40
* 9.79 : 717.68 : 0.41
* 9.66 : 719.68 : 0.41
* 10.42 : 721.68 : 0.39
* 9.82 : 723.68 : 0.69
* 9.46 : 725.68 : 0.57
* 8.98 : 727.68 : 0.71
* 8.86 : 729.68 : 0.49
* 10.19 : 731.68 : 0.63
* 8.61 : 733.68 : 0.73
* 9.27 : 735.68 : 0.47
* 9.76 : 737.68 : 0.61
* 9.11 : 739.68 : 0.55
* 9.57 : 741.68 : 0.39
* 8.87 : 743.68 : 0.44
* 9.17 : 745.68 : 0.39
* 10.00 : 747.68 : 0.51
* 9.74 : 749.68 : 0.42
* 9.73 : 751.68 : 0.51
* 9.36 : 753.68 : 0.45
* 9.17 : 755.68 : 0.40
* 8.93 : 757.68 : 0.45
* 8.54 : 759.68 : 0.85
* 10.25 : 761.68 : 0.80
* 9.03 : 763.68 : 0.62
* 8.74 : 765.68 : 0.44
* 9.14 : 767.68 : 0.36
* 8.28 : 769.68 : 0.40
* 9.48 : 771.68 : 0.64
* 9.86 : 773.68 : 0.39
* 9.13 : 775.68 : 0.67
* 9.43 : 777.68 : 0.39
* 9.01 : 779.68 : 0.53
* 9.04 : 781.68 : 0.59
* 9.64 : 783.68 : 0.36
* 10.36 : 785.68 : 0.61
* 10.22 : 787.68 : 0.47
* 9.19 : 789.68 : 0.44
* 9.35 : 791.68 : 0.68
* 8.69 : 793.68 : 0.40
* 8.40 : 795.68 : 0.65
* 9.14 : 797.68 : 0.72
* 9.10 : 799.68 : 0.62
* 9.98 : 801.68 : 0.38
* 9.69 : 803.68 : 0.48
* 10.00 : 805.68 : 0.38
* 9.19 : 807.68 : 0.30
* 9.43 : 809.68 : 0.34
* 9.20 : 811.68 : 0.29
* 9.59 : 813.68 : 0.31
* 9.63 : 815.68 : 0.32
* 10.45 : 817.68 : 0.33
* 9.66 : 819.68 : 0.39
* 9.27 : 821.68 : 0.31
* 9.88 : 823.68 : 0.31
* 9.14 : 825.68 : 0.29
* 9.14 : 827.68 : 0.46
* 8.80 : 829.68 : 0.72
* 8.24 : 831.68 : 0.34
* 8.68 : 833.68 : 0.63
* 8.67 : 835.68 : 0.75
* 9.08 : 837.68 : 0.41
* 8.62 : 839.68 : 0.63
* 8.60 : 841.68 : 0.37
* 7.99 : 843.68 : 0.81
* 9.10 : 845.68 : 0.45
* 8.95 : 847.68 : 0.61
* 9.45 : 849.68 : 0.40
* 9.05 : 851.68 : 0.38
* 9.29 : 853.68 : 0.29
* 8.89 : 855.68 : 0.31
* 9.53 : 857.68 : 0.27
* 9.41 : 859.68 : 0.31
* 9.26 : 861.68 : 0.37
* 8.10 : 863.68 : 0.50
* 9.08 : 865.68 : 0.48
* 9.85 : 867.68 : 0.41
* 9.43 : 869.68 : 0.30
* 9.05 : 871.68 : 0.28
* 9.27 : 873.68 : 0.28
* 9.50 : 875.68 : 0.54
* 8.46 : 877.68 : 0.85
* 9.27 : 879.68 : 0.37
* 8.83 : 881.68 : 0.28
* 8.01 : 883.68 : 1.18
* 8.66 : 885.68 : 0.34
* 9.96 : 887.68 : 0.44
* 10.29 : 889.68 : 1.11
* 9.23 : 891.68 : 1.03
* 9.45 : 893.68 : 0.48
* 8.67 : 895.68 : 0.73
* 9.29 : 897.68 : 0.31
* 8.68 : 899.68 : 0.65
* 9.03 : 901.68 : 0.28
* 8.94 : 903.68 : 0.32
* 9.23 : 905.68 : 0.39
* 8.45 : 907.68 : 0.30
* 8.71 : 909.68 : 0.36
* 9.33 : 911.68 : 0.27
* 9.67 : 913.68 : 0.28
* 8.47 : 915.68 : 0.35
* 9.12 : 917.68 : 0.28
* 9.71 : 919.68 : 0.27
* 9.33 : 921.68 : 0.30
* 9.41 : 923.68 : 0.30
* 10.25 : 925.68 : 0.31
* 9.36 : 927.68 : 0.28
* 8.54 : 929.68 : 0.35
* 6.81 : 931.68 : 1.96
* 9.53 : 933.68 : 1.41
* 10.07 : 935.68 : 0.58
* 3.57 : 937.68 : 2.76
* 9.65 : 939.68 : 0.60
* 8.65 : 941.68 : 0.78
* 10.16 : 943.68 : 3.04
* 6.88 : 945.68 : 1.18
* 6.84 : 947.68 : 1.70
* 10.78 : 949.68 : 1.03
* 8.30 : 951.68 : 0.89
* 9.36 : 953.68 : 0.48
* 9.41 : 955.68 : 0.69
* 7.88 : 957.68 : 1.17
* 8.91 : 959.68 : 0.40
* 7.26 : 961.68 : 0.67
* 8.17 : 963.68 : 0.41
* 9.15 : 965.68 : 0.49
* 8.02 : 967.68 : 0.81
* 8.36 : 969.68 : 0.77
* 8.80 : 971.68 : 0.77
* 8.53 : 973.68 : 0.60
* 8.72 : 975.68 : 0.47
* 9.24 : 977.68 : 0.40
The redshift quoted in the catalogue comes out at 0.348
